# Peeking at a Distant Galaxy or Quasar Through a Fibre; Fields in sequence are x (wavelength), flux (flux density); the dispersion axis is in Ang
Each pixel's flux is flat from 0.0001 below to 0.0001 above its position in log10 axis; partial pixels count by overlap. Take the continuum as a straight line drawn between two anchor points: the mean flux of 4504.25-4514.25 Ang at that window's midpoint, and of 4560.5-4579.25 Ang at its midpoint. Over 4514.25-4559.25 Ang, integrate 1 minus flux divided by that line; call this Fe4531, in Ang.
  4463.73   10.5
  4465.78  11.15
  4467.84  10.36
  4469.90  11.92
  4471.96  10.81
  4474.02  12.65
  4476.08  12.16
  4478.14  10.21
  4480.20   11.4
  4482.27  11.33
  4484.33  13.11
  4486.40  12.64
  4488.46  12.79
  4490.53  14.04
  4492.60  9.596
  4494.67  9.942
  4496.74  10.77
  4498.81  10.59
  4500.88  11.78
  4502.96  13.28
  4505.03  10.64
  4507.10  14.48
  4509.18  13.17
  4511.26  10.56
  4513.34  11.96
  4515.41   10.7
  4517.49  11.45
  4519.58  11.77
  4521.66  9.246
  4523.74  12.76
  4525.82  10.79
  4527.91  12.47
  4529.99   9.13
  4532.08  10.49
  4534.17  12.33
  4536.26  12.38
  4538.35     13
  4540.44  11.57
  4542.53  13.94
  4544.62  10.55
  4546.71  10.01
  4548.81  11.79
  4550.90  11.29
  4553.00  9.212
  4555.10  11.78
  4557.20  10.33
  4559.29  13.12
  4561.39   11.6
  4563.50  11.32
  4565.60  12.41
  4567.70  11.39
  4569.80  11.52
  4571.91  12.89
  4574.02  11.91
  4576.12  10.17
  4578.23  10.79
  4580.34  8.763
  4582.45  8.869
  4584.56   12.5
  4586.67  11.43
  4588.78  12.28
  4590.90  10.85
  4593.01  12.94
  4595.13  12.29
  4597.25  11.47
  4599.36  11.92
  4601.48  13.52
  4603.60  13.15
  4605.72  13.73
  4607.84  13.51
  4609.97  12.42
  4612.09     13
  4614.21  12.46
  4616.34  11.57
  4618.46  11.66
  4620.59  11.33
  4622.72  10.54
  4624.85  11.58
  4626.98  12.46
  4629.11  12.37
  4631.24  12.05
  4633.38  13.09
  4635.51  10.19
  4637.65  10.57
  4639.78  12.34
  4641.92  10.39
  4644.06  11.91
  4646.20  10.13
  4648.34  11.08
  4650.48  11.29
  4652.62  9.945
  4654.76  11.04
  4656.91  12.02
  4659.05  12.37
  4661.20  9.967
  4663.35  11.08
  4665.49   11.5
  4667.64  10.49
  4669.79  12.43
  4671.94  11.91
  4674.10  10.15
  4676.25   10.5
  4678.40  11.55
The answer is 2.2 Ang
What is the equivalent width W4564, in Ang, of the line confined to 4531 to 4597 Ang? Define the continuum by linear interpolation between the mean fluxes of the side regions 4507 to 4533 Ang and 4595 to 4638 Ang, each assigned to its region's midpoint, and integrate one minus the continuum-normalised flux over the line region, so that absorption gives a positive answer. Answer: 1.4 Ang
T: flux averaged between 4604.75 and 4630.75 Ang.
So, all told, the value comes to 12.2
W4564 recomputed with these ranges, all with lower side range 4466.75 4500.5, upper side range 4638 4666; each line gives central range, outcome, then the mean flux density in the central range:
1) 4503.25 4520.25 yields -0.66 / 11.9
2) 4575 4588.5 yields 0.91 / 10.5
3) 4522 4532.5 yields 0.35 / 11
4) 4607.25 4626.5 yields -1.31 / 12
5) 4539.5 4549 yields -0.14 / 11.6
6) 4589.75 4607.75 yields -2.04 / 12.5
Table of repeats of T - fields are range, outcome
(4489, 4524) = 11.6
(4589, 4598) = 11.9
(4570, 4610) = 11.8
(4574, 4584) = 10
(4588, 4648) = 12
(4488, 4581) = 11.5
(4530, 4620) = 11.7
